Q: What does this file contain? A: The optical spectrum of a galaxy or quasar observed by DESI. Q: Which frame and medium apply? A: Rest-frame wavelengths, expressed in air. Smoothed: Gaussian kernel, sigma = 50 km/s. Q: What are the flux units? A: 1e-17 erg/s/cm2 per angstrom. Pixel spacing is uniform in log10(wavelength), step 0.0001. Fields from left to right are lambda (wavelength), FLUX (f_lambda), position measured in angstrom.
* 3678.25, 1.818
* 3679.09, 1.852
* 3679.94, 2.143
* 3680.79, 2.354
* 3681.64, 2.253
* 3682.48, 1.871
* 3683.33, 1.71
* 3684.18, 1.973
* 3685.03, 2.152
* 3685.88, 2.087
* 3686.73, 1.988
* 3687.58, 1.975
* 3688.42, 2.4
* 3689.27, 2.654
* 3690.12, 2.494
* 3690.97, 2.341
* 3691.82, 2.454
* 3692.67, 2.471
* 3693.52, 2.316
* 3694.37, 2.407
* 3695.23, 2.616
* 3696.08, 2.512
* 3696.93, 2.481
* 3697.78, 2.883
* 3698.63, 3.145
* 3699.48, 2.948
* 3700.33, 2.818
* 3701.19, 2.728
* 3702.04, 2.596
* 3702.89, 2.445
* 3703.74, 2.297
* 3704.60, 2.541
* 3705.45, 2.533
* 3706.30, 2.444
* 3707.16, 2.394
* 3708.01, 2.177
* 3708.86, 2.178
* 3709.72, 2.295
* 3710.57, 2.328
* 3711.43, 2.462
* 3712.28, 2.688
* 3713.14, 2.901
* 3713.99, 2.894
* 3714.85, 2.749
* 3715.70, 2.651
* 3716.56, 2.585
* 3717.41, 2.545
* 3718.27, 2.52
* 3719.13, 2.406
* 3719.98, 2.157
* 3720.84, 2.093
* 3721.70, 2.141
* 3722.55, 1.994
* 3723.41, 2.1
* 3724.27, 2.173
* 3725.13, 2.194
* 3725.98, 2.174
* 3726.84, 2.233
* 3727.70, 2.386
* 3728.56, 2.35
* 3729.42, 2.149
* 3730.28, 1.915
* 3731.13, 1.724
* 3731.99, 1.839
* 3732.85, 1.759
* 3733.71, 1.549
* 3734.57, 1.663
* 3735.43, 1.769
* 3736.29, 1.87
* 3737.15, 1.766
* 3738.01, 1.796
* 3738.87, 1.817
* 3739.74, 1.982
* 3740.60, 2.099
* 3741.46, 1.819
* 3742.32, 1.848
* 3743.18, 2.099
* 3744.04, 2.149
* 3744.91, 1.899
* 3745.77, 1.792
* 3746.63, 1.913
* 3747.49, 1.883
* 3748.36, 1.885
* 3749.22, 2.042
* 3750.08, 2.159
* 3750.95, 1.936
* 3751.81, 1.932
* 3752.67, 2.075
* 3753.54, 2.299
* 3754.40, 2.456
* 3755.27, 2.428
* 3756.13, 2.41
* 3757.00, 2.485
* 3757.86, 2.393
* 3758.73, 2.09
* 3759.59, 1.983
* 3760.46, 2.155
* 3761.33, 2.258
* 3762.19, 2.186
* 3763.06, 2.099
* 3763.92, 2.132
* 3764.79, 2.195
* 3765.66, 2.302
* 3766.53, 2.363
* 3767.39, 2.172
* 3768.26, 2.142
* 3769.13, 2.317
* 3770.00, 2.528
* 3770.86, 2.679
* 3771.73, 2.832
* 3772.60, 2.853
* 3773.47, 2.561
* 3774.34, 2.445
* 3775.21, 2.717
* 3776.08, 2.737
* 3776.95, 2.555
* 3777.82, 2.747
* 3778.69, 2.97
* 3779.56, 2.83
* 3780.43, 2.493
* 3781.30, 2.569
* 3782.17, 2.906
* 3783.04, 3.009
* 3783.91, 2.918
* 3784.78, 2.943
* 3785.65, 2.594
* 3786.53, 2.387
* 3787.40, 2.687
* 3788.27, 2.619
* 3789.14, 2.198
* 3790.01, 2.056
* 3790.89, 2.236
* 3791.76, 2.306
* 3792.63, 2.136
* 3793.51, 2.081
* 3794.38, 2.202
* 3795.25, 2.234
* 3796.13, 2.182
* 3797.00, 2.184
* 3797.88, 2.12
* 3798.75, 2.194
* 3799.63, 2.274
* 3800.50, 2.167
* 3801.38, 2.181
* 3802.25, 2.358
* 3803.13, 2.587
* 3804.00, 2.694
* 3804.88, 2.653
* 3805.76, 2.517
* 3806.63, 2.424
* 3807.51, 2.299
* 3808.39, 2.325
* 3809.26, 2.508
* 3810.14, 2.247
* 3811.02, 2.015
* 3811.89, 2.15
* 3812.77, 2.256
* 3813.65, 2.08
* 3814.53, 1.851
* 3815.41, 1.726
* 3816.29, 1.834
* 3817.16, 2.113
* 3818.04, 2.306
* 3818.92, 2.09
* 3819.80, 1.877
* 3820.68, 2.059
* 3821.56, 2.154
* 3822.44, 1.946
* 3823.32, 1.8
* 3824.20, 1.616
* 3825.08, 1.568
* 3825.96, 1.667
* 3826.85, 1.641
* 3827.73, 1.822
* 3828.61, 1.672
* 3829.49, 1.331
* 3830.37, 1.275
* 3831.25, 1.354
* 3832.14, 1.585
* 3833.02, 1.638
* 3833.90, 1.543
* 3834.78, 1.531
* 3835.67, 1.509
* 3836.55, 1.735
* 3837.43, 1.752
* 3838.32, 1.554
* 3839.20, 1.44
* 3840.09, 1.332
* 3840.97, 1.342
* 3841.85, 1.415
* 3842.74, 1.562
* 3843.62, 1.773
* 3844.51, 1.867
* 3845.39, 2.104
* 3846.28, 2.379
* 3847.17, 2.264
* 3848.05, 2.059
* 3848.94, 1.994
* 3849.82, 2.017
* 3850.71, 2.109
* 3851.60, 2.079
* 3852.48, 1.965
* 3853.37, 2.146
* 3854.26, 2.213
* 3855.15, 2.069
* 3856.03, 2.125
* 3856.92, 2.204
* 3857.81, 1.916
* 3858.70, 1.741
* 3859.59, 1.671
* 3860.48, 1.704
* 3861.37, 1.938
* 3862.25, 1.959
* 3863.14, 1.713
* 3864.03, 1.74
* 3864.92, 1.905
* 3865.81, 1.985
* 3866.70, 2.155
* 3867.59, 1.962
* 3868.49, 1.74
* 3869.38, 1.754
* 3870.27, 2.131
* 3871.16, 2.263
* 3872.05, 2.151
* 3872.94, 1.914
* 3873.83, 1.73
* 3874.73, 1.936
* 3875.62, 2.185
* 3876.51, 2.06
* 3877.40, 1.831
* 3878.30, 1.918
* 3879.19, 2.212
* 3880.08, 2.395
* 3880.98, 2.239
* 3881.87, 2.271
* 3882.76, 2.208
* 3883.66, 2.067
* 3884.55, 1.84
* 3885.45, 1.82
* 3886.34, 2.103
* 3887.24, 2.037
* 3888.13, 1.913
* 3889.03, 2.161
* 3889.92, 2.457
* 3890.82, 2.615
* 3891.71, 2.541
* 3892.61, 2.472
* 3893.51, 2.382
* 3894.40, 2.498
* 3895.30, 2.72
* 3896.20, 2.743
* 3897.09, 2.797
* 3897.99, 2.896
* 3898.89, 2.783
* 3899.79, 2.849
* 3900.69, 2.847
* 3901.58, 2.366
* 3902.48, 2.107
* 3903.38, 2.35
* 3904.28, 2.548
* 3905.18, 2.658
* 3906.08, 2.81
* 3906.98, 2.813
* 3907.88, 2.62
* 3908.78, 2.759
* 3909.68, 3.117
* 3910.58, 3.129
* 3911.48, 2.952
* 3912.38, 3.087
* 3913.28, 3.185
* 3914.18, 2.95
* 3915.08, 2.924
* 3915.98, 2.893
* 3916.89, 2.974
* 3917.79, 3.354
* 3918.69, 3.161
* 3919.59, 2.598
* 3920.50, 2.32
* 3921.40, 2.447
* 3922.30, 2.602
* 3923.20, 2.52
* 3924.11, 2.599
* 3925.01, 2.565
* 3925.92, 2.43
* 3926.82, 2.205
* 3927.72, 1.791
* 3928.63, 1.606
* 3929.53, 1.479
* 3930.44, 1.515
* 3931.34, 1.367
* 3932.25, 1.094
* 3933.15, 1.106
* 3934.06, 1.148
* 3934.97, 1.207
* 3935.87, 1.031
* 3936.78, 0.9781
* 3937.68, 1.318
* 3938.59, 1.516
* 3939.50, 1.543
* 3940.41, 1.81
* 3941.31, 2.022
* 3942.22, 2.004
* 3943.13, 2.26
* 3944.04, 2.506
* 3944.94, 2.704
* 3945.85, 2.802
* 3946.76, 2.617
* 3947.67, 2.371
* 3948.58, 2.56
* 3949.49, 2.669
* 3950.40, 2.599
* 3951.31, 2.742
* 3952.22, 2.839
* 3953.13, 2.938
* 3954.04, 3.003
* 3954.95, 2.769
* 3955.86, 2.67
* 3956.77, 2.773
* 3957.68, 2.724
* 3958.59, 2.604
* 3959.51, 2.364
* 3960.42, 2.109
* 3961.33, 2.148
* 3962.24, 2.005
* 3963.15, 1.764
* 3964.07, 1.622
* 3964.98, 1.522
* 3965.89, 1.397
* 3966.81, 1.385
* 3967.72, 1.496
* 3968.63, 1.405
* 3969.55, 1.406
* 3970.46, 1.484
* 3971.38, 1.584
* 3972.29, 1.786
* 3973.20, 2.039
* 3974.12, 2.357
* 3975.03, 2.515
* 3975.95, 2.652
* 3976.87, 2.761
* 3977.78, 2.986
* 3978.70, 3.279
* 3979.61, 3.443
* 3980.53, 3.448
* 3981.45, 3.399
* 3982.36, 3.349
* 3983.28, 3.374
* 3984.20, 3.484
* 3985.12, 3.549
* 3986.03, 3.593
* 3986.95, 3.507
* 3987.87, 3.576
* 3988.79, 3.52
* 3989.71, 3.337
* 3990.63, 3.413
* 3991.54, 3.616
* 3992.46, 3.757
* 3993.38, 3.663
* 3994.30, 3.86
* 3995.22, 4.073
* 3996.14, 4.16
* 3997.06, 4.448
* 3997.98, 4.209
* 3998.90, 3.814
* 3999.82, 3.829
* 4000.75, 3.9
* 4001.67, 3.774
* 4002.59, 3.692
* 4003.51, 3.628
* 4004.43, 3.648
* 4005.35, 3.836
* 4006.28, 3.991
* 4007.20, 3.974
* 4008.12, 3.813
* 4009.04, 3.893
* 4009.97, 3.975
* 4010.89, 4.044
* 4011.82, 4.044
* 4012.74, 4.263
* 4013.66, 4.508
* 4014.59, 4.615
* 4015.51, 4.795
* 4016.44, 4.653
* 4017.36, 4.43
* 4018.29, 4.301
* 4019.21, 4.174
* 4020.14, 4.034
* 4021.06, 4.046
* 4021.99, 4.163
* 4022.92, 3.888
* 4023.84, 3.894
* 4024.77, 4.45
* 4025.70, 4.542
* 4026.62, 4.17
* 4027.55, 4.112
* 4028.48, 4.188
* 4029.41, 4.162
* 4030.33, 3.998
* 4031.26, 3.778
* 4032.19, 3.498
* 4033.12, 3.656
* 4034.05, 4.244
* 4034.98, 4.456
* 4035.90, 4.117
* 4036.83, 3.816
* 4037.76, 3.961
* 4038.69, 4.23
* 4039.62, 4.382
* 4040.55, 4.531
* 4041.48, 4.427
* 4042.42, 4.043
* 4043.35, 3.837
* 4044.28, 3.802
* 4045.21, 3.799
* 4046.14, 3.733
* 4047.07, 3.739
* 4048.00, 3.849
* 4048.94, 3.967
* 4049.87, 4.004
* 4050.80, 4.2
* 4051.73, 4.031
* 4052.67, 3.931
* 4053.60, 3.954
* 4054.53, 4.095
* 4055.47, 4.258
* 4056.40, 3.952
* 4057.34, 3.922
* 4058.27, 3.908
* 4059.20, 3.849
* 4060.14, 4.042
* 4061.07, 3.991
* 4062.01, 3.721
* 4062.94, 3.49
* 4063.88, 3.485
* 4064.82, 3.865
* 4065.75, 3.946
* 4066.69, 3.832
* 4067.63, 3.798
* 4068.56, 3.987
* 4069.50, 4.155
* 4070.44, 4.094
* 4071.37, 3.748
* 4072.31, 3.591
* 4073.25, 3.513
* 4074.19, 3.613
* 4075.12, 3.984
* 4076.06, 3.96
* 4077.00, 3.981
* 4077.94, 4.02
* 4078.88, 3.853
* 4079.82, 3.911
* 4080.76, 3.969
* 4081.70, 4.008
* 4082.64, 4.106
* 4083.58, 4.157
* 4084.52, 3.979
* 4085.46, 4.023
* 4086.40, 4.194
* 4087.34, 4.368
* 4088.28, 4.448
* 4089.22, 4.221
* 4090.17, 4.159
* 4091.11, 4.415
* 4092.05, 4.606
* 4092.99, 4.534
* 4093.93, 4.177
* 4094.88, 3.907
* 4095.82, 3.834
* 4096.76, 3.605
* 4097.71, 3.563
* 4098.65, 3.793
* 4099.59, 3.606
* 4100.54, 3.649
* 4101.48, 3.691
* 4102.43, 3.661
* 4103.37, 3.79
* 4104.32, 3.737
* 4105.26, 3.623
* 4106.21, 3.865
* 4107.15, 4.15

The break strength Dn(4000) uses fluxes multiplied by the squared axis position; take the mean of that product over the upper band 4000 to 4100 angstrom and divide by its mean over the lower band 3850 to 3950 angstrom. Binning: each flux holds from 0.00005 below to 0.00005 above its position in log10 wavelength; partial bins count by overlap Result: 1.95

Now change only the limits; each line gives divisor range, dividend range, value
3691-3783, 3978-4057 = 1.97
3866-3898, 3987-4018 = 1.92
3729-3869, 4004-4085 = 2.18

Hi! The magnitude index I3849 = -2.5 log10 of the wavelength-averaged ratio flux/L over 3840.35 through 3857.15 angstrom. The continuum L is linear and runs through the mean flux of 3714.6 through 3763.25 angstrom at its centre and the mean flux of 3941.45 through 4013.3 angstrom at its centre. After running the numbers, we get 0.261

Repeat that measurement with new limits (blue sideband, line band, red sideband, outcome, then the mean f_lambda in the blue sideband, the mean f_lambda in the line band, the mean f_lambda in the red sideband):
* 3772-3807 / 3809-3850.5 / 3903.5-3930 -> 0.37 mag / 2.49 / 1.81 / 2.65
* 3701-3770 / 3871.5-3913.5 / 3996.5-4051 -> 0.31 mag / 2.19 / 2.42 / 4.07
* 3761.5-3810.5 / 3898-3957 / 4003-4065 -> 0.37 mag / 2.44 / 2.38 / 4.04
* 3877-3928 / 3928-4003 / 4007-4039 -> 0.31 mag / 2.54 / 2.57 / 4.14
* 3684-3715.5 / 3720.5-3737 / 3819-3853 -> 0.17 mag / 2.49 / 2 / 1.75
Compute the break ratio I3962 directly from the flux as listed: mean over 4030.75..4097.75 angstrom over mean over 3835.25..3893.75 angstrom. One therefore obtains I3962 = 2.0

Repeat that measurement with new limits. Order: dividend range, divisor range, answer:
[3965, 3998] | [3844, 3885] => 1.46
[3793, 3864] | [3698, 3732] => 0.81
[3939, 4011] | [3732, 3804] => 1.29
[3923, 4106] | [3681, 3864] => 1.55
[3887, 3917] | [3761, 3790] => 1.05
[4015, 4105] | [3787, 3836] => 1.96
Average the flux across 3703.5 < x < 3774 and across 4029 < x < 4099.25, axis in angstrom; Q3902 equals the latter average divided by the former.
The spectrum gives 1.8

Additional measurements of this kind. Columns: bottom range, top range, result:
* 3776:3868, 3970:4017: 1.71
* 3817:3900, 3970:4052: 1.90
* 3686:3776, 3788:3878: 0.87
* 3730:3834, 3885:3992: 1.13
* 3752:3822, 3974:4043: 1.65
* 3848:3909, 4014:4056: 1.87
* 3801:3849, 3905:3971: 1.17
